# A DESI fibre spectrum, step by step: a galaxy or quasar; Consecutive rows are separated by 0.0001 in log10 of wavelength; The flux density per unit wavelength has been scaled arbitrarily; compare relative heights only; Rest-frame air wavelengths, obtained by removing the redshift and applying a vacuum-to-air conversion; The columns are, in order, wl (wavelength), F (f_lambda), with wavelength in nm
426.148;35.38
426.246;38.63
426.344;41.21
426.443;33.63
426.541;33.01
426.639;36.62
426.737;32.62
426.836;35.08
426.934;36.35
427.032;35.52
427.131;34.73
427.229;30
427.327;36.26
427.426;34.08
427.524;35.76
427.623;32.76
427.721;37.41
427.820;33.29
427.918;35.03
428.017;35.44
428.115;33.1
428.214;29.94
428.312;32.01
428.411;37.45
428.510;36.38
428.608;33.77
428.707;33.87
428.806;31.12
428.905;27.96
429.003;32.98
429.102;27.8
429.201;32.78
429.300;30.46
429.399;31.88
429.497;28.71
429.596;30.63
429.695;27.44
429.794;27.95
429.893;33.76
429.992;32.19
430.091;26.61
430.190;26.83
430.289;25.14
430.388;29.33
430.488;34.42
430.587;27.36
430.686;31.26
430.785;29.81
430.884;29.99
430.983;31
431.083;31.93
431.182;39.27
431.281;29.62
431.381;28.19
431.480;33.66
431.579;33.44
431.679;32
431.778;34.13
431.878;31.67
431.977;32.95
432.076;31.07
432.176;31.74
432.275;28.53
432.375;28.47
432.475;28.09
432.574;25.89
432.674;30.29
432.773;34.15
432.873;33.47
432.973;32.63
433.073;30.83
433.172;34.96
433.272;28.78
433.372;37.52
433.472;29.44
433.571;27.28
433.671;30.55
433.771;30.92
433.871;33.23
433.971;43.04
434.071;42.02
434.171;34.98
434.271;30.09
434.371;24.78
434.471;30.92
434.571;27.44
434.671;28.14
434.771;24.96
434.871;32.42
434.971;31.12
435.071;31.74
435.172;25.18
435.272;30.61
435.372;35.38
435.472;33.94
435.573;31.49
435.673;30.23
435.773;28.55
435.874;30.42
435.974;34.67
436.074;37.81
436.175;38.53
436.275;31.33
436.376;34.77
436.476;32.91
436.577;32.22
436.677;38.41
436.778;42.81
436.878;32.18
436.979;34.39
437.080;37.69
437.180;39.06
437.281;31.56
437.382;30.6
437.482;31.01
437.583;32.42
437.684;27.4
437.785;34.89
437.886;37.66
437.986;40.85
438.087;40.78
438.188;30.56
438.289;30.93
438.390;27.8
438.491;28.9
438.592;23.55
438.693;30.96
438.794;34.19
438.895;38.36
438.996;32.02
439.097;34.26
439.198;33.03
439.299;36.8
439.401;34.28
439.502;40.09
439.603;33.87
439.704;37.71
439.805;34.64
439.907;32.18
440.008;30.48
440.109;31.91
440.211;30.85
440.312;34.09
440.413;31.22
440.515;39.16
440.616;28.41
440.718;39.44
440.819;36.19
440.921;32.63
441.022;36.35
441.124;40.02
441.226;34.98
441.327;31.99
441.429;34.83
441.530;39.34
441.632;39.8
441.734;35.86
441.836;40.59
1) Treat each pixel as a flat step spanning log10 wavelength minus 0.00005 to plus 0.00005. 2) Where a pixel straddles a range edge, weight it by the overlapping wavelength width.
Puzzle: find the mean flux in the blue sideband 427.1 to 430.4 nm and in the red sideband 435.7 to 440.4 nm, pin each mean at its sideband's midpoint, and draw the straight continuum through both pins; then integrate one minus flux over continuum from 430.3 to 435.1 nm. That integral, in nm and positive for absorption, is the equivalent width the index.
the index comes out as 0.19 nm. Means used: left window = 31.9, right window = 33.8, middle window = 31.4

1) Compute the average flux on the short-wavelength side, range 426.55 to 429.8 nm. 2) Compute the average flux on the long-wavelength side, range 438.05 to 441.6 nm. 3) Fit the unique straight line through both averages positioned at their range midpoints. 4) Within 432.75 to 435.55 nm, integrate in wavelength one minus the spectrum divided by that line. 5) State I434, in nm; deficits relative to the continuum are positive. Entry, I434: 0.142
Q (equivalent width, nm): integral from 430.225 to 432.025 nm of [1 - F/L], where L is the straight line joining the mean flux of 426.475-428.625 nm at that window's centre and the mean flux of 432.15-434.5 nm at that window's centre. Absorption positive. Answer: 0.08 nm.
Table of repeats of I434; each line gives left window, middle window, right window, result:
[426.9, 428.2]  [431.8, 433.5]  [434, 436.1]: 0.05 nm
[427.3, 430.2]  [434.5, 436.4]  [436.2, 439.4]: 0.11 nm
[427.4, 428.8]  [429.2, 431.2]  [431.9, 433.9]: 0.16 nm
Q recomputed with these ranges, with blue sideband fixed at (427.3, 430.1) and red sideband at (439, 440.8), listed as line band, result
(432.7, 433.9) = 0.04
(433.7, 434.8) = 0.04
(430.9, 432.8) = 0.09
